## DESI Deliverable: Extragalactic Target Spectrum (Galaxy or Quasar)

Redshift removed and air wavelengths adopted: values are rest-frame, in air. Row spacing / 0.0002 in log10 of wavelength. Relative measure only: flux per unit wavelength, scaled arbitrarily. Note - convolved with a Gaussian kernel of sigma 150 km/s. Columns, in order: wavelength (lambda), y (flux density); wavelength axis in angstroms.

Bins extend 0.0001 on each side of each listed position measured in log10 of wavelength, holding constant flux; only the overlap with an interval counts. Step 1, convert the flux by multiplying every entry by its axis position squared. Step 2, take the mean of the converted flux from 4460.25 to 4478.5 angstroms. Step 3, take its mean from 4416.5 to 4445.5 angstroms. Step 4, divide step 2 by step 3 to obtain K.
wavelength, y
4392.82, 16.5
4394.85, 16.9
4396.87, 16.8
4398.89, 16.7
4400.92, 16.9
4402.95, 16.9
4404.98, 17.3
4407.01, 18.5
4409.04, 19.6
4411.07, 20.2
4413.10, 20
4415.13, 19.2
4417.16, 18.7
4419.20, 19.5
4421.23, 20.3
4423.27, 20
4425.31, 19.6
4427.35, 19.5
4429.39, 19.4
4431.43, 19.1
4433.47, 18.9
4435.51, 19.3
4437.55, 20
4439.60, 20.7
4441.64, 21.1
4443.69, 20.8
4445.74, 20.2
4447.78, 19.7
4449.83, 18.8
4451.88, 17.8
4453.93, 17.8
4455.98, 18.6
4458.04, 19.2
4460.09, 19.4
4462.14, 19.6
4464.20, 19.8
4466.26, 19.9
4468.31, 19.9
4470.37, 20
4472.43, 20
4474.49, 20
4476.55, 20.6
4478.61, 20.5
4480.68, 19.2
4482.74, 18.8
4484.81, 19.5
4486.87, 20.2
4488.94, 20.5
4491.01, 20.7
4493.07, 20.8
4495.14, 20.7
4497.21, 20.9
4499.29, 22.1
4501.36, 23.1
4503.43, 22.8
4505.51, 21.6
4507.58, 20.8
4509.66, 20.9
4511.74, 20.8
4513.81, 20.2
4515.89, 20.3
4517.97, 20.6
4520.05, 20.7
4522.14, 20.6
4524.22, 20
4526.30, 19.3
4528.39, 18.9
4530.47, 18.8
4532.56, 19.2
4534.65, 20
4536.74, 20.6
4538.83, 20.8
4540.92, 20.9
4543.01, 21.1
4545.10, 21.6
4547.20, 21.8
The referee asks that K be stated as 1.0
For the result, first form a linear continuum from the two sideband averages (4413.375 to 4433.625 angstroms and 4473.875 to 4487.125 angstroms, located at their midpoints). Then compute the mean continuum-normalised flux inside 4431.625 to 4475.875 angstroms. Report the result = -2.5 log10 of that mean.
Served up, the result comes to 0.00 mag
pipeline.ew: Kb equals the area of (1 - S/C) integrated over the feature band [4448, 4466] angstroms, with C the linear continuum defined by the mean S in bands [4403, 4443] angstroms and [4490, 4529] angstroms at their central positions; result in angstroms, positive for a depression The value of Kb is 1.0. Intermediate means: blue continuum 19.5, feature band 18.9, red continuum 20.9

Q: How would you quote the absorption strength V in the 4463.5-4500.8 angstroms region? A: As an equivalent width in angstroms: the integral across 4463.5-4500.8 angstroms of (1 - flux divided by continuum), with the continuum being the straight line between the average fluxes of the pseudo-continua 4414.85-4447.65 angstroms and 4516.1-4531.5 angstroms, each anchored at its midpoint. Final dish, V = -0.83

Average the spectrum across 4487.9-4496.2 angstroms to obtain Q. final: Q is 20.7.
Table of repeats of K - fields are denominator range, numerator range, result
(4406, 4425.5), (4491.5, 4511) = 1.14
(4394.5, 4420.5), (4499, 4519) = 1.22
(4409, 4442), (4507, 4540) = 1.07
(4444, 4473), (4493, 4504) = 1.14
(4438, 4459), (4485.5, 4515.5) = 1.11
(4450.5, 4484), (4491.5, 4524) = 1.10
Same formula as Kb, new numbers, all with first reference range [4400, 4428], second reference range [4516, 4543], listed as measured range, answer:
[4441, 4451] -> -0.4 angstroms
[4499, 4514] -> -1.3 angstroms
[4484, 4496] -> -0.4 angstroms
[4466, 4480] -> -0.4 angstroms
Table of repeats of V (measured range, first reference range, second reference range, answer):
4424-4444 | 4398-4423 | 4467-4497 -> -0.7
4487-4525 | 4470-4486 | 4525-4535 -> -2.9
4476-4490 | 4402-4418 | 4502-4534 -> 0.0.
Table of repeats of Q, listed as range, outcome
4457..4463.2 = 19.4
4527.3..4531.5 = 18.9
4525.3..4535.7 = 19.2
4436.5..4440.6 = 20.3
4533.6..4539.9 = 20.5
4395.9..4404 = 16.8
